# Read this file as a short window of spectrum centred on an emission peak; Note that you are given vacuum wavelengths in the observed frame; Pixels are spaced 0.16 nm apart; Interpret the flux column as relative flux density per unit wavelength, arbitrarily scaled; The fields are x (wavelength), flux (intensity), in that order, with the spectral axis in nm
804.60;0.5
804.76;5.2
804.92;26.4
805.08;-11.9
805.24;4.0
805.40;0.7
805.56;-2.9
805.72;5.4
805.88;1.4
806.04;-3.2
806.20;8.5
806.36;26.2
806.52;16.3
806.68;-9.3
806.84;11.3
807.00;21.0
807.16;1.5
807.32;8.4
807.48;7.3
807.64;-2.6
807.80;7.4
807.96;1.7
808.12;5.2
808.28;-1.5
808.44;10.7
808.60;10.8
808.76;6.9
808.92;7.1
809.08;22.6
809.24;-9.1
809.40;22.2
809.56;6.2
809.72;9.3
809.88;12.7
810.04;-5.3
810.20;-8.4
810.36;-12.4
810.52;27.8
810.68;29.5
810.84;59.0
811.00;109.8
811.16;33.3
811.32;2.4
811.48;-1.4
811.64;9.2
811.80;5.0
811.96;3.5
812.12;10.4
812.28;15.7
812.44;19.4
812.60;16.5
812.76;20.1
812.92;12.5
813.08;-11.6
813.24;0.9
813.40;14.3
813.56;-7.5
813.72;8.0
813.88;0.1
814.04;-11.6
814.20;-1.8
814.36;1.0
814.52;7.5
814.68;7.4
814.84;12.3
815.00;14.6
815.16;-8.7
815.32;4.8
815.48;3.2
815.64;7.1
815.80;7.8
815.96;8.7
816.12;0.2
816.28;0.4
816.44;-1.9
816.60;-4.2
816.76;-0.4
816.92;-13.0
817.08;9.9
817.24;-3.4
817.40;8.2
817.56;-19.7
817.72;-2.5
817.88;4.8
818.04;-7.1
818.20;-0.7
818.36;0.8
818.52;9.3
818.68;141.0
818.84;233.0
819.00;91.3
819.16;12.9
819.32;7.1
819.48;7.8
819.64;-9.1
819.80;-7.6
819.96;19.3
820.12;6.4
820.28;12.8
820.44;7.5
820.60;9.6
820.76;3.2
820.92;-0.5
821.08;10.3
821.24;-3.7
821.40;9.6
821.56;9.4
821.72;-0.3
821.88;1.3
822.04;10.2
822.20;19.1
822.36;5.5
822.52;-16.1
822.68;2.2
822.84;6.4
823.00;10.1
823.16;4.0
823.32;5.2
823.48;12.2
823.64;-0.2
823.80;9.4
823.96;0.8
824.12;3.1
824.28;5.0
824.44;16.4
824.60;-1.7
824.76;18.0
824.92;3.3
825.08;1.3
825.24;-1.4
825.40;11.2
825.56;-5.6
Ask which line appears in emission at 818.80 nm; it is [O III]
